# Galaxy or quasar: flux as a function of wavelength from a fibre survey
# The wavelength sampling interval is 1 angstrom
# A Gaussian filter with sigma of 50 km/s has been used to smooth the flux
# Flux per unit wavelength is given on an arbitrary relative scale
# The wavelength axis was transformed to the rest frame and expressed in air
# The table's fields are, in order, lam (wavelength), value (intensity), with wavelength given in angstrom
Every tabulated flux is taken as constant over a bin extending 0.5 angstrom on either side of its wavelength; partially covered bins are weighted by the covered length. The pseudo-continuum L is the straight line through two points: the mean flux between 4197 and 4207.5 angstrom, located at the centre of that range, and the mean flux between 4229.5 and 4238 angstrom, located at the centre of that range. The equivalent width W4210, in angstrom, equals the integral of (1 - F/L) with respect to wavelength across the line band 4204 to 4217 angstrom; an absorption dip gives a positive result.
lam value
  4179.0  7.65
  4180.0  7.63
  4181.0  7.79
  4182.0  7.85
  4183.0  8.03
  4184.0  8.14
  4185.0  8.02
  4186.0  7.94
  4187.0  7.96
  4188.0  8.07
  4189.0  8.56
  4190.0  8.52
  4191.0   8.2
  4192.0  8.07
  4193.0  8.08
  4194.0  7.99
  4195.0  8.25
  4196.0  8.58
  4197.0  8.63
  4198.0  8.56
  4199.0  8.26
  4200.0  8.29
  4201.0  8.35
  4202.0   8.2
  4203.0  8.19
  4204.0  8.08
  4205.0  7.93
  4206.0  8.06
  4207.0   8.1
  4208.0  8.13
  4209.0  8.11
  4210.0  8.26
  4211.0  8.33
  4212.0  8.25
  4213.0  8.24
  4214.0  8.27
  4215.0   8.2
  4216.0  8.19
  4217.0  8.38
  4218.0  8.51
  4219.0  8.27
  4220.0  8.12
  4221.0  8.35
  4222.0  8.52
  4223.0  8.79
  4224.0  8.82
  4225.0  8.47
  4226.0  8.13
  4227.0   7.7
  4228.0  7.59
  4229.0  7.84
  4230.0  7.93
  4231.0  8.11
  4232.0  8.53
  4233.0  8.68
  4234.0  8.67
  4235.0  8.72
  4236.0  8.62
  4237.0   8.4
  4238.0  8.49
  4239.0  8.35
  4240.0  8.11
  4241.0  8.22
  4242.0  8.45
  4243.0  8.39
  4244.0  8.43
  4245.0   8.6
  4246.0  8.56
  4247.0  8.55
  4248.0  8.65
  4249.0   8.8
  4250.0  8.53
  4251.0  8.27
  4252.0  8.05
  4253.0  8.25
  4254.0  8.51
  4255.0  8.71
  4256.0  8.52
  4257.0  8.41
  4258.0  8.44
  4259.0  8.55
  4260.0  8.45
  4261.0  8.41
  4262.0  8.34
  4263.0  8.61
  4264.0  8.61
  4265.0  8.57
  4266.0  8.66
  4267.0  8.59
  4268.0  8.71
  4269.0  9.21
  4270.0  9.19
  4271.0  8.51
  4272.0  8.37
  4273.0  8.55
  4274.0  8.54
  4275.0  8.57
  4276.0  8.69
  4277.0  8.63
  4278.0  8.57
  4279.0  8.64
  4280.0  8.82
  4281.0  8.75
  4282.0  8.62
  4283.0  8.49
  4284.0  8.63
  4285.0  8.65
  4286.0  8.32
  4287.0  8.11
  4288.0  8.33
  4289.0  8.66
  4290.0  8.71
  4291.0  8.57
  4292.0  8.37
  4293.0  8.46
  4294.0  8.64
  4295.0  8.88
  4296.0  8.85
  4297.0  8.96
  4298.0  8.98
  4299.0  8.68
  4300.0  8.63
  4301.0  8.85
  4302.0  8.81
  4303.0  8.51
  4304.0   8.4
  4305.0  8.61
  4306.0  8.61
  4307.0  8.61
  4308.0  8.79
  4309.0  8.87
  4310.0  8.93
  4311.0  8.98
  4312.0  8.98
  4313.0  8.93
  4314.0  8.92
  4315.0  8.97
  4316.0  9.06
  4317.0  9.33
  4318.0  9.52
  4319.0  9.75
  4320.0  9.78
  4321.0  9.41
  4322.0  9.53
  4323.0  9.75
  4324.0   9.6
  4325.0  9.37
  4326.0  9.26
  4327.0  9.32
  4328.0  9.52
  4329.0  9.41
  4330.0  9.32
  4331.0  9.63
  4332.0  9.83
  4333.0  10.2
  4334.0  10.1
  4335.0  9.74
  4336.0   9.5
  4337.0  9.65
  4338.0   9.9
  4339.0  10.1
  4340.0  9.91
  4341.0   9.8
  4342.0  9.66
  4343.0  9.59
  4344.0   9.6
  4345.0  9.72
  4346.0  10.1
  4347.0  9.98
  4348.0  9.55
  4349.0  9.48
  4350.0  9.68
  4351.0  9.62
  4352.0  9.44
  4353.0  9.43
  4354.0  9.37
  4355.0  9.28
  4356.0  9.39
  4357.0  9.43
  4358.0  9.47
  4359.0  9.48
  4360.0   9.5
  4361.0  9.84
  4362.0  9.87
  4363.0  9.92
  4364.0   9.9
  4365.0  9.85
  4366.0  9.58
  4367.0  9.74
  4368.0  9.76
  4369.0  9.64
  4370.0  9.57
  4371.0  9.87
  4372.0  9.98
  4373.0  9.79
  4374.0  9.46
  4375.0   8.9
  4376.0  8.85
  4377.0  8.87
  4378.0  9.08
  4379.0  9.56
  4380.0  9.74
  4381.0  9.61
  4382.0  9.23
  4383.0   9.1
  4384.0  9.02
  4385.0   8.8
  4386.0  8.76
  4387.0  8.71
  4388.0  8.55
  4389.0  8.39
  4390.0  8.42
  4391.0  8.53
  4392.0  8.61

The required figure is 0.2 angstrom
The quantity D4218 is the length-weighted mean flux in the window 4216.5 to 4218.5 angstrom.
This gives 8.45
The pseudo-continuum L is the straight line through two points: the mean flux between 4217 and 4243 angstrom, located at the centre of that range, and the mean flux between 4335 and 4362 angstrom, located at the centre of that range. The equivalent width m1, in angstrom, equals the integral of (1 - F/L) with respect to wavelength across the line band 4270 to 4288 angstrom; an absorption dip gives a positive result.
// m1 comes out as 0.6 angstrom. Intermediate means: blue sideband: 8.34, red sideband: 9.64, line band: 8.57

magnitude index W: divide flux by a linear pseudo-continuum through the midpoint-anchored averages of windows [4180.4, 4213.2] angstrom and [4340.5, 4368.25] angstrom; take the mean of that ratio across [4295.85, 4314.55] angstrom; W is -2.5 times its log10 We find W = 0.05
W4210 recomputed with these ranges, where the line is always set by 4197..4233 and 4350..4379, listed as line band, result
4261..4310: 1.2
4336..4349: -0.6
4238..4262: 0.3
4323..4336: -0.5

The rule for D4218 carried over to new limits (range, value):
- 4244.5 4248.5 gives 8.59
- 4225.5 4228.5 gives 7.81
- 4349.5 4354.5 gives 9.51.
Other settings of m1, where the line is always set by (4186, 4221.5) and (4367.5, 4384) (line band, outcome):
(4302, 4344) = -1.34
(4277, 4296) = 0.50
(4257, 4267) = 0.15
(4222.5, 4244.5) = 0.28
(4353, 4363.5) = -0.28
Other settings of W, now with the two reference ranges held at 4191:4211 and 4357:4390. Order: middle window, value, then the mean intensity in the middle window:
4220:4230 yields 0.02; 8.22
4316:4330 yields -0.05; 9.48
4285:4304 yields 0.03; 8.62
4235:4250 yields 0.00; 8.48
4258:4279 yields 0.01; 8.61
